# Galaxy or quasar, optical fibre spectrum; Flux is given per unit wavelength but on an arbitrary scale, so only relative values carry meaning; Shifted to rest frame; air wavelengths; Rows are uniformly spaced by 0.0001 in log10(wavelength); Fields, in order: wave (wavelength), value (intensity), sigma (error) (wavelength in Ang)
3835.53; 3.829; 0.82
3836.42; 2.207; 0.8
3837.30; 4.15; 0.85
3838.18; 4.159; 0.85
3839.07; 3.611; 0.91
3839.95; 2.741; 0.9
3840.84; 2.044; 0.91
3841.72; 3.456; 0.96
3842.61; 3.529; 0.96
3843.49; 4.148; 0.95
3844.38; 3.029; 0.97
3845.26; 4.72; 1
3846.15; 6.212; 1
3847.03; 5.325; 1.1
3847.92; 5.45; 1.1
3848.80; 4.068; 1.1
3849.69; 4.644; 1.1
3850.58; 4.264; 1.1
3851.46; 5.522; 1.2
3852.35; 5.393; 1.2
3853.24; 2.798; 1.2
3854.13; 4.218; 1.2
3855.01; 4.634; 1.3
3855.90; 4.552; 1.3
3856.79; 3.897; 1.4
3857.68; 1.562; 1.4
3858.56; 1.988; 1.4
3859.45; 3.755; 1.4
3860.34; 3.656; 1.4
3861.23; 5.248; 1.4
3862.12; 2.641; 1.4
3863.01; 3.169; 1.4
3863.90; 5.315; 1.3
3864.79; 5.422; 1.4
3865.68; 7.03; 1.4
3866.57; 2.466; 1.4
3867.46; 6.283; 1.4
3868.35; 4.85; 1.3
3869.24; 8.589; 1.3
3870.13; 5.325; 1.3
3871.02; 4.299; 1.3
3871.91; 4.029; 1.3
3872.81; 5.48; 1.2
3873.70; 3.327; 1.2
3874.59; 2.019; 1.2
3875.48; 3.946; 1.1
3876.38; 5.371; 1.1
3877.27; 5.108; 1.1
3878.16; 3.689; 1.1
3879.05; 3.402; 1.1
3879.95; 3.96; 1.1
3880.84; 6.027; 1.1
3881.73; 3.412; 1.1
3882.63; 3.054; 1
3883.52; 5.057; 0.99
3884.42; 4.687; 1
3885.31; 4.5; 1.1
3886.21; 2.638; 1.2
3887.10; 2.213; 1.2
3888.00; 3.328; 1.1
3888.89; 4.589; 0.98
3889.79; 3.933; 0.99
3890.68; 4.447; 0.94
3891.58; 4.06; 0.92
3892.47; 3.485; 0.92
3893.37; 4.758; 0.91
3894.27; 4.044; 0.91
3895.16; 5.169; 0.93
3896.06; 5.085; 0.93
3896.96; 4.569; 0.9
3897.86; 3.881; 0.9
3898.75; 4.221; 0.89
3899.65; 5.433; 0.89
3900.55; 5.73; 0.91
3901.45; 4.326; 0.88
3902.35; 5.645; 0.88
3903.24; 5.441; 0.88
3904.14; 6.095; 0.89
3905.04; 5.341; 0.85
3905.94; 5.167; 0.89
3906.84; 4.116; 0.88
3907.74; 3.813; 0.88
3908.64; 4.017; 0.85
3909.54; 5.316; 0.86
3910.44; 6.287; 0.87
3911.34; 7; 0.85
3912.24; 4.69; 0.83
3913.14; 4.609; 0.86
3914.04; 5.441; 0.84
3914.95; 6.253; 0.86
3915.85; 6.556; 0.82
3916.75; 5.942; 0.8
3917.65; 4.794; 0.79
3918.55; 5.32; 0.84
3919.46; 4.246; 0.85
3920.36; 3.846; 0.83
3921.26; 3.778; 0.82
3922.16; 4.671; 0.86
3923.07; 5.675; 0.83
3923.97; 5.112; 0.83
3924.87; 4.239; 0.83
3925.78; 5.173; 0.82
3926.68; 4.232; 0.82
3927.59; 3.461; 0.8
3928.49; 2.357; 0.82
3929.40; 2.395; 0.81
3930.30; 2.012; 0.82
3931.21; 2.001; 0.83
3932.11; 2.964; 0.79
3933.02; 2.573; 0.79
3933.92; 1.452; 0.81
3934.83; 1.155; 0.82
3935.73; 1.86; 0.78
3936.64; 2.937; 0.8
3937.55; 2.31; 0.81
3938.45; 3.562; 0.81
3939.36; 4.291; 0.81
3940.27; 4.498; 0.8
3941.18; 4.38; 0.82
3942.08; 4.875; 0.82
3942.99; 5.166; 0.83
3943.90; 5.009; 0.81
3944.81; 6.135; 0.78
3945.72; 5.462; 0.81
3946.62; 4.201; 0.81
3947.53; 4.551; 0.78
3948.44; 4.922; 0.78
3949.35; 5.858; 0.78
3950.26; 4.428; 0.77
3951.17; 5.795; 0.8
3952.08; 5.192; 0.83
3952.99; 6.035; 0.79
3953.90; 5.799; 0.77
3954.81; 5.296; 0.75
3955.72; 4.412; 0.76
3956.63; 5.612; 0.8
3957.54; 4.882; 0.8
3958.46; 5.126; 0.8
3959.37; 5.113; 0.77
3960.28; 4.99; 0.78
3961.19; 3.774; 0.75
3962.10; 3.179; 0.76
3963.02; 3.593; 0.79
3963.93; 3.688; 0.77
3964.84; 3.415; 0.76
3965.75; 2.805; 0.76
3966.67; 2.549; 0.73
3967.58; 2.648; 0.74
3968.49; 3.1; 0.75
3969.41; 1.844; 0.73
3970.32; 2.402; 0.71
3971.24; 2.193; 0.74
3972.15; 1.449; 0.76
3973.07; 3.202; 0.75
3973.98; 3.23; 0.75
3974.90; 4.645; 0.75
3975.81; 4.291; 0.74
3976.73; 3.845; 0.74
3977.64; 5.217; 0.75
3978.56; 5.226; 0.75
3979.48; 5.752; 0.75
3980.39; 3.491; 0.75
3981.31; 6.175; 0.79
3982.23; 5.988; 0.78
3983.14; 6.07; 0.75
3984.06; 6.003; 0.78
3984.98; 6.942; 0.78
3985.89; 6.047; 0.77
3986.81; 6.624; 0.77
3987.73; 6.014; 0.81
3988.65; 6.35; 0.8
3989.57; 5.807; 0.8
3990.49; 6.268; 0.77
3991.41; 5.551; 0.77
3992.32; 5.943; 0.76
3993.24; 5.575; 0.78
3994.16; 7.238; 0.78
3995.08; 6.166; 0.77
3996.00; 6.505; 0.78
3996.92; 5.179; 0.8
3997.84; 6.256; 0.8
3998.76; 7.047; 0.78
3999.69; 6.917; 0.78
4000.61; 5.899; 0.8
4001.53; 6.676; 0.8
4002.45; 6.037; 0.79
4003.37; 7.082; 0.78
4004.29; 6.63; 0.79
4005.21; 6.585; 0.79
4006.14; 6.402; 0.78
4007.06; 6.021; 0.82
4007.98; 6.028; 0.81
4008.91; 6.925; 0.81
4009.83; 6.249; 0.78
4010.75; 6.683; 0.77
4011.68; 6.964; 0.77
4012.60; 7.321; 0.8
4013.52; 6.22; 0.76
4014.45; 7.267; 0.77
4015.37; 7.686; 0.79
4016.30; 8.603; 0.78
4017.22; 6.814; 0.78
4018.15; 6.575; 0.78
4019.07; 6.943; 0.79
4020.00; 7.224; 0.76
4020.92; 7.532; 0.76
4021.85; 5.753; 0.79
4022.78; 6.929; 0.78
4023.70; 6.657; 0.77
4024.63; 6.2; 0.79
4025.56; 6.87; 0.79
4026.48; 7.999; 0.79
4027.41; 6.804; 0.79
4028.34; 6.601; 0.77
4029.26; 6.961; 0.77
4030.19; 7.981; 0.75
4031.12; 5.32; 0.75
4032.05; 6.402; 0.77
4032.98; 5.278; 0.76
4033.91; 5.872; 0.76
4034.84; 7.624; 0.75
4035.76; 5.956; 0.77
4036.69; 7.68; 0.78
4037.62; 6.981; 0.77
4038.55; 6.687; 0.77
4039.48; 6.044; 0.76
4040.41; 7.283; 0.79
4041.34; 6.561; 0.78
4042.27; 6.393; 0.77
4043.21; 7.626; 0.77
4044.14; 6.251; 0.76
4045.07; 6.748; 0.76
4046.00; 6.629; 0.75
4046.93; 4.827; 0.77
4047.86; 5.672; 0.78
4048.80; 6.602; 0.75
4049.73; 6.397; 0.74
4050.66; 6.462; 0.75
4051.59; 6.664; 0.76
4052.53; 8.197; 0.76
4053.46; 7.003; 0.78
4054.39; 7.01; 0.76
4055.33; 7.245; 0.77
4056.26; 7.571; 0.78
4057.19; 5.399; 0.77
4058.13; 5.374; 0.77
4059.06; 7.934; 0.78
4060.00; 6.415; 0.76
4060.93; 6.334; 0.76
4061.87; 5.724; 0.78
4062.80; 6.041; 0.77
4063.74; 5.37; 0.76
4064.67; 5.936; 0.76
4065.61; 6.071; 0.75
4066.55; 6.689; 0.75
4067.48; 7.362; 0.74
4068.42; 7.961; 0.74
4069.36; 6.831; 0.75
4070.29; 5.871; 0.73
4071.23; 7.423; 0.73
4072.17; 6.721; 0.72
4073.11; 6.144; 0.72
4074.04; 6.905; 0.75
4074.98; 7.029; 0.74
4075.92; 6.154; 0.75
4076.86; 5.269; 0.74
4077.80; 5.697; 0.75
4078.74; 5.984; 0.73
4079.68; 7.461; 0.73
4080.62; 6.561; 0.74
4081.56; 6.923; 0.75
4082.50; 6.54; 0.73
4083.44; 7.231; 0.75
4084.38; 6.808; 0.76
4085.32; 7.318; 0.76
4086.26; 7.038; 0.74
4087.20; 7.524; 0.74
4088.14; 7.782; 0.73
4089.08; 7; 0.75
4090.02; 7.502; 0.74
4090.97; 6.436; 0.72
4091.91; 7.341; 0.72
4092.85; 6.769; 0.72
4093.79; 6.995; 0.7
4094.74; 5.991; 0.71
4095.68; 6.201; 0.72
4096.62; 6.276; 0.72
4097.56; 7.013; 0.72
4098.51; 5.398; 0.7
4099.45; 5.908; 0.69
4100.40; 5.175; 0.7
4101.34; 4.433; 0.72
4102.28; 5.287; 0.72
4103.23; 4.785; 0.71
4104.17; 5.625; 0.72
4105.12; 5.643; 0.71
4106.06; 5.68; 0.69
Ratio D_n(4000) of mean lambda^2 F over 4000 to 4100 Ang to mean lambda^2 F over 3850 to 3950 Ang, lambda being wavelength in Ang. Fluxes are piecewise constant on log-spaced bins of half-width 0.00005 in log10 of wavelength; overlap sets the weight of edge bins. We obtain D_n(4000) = 1.65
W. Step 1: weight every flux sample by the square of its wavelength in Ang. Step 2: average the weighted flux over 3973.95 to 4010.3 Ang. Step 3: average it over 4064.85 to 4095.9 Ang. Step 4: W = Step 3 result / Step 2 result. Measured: 1.19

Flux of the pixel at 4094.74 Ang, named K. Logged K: 5.991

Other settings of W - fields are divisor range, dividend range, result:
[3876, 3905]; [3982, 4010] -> 1.50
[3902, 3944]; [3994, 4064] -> 1.63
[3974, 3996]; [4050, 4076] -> 1.22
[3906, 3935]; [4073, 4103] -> 1.65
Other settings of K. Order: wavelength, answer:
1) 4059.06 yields 7.934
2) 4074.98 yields 7.029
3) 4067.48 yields 7.362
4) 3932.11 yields 2.964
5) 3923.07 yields 5.675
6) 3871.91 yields 4.029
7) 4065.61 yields 6.071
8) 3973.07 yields 3.202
